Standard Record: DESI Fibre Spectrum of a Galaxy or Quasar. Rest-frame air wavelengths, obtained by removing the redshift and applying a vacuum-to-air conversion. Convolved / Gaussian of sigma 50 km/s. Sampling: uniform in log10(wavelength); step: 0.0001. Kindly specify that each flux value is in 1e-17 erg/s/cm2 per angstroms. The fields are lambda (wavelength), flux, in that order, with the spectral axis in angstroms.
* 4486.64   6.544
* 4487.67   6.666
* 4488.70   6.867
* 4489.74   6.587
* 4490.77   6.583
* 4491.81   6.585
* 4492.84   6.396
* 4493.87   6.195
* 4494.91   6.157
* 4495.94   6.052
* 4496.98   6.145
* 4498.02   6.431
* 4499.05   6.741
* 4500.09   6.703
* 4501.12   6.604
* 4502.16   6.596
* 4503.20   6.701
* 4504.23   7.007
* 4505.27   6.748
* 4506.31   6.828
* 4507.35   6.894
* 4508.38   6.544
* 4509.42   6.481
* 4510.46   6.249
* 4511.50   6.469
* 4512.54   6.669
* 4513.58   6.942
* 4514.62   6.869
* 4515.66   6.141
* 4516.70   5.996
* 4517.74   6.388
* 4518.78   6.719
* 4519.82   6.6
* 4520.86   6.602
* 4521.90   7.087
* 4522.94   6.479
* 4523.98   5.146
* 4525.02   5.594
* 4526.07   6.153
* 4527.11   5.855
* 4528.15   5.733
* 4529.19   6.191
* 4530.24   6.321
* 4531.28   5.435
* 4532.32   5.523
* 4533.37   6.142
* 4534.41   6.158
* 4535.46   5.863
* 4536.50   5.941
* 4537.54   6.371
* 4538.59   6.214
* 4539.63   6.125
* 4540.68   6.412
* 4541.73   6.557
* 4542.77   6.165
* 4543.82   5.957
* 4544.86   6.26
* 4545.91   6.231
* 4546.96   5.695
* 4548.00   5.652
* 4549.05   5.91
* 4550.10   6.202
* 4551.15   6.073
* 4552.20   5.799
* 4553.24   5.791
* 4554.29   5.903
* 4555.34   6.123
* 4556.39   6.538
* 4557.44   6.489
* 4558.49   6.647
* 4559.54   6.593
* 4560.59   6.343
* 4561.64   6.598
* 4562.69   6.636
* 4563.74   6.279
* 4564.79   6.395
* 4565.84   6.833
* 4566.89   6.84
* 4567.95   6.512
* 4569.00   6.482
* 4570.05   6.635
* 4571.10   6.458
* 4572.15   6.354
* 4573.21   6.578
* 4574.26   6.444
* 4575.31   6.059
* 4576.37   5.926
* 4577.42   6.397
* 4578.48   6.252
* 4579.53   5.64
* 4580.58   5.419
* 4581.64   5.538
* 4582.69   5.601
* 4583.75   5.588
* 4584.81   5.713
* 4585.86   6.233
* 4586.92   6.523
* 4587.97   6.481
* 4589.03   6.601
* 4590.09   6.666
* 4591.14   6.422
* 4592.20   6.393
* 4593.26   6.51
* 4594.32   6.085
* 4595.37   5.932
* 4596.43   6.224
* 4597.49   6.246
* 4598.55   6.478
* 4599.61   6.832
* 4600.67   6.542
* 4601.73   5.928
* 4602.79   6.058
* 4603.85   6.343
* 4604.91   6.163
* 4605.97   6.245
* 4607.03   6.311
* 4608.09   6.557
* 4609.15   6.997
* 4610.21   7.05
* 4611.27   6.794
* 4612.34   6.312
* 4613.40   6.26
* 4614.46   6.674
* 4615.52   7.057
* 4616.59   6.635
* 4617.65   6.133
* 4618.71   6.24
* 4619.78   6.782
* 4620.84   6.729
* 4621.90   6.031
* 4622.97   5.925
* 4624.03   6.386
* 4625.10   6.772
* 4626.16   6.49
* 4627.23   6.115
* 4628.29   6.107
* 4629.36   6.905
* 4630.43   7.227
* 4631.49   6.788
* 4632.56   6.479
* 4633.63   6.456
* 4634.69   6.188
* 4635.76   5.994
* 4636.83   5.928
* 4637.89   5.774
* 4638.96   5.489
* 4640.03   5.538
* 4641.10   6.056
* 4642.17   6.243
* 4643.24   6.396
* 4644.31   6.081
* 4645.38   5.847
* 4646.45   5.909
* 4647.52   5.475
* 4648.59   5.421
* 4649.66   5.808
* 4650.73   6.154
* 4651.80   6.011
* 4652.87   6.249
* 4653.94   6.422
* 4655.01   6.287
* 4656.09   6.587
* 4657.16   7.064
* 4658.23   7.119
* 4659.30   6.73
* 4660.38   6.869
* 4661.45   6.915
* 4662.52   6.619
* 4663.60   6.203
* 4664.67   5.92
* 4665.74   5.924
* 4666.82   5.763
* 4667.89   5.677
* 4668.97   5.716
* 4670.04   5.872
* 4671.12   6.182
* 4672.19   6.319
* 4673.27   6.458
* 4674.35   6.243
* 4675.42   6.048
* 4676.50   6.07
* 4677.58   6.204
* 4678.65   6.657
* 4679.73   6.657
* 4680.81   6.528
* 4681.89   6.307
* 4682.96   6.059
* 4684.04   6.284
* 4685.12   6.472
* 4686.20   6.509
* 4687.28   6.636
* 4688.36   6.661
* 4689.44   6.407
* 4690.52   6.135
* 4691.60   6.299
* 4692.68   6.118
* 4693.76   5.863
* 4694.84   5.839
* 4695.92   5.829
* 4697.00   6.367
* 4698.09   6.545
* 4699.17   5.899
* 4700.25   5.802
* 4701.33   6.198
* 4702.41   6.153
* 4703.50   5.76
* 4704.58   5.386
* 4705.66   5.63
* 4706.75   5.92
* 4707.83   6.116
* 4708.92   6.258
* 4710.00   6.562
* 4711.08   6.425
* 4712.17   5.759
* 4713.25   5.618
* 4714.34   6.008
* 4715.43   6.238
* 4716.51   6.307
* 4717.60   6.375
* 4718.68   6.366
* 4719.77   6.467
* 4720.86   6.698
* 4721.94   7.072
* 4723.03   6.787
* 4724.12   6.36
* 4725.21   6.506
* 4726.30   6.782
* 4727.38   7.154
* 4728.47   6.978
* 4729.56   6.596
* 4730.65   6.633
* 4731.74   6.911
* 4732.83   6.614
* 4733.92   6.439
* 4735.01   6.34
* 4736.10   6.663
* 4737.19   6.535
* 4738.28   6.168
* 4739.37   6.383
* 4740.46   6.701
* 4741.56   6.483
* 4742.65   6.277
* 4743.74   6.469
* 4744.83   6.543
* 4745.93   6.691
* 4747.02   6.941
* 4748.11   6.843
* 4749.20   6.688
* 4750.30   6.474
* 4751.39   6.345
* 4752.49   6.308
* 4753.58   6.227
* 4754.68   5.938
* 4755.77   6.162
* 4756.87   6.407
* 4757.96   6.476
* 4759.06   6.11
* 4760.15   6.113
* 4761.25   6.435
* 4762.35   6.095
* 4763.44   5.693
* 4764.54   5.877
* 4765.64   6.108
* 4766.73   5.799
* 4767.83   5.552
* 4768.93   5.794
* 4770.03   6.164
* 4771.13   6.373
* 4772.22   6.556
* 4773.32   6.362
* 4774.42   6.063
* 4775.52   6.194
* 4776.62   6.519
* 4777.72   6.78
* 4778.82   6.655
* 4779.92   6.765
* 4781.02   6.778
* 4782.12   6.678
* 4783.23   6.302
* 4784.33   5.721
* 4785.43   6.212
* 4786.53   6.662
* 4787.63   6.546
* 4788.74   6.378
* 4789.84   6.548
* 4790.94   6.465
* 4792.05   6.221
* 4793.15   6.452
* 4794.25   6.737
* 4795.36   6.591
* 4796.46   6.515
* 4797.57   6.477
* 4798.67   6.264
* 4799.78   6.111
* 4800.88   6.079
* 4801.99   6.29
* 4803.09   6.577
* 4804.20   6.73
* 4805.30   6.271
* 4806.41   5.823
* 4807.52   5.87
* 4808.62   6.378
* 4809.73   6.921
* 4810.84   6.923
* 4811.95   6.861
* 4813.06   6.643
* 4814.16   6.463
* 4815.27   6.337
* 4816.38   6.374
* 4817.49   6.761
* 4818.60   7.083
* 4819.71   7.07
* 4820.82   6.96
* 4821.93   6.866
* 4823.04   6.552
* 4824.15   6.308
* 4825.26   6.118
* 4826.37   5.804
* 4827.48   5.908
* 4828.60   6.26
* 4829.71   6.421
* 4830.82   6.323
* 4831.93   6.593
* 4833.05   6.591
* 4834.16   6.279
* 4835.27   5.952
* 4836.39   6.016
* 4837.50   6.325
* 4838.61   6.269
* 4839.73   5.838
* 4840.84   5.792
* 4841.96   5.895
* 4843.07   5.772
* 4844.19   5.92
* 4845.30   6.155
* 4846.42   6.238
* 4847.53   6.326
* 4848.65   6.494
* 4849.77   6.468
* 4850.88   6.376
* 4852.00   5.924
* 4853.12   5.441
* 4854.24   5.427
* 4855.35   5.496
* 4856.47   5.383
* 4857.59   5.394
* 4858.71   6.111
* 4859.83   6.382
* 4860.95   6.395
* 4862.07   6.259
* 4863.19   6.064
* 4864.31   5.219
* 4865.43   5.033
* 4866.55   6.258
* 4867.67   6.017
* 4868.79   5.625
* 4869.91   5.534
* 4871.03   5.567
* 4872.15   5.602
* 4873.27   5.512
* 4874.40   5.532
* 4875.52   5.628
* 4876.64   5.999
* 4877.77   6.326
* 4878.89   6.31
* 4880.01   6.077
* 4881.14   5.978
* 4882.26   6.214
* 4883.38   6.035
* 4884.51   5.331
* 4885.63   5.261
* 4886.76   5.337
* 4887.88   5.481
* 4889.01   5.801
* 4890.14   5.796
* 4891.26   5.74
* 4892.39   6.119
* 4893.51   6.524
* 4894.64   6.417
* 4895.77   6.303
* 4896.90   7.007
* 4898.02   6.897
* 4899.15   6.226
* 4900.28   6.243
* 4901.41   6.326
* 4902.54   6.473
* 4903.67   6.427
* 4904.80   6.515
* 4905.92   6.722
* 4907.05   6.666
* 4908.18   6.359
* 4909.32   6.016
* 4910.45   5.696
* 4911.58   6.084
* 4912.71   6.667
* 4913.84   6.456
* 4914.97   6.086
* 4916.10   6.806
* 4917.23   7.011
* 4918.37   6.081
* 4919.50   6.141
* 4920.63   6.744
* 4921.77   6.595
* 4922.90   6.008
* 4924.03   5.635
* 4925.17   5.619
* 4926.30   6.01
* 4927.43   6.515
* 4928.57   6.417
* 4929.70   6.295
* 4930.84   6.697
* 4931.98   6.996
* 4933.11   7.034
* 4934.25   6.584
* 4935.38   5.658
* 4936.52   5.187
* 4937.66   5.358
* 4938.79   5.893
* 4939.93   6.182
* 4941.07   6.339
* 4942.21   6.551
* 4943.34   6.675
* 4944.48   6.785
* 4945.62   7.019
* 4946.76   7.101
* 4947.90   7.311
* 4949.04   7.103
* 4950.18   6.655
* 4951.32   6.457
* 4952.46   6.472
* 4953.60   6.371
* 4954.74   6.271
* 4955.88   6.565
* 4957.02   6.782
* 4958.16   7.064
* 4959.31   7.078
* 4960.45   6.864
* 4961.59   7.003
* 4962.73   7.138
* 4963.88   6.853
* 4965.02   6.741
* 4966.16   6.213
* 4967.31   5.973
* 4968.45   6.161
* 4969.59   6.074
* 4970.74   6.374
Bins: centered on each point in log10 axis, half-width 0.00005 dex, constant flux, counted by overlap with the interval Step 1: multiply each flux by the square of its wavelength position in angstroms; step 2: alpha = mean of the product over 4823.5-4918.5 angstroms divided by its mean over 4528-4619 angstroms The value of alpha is 1.10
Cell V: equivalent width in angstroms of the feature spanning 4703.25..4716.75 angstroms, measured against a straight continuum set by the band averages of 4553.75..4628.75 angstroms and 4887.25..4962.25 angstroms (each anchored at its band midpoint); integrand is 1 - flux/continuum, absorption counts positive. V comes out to 0.80 angstroms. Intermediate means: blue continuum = 6.35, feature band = 6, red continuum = 6.41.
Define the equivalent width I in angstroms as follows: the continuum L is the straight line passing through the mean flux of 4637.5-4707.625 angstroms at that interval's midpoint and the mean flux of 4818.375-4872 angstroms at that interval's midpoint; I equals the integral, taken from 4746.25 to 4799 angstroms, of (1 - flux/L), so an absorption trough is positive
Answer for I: -2.0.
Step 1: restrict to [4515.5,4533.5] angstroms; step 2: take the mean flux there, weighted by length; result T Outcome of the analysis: 6.12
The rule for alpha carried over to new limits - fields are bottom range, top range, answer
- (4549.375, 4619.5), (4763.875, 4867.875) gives 1.09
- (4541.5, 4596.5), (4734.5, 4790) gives 1.11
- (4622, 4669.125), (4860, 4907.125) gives 1.07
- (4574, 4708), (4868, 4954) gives 1.12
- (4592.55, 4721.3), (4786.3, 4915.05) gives 1.07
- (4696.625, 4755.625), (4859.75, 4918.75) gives 1.02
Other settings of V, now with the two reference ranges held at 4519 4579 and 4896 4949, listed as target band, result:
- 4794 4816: -0.3 angstroms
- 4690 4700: 0.3 angstroms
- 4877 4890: 1.1 angstroms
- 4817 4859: 1.2 angstroms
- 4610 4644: -0.6 angstroms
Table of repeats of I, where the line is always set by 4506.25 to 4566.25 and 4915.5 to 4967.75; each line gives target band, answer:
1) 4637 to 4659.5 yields 0.7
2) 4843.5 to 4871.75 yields 2.4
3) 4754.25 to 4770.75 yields 0.9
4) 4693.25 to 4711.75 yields 0.9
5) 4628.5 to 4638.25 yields -0.2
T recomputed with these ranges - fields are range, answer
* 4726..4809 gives 6.39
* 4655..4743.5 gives 6.33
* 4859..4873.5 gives 5.82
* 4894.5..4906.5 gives 6.51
